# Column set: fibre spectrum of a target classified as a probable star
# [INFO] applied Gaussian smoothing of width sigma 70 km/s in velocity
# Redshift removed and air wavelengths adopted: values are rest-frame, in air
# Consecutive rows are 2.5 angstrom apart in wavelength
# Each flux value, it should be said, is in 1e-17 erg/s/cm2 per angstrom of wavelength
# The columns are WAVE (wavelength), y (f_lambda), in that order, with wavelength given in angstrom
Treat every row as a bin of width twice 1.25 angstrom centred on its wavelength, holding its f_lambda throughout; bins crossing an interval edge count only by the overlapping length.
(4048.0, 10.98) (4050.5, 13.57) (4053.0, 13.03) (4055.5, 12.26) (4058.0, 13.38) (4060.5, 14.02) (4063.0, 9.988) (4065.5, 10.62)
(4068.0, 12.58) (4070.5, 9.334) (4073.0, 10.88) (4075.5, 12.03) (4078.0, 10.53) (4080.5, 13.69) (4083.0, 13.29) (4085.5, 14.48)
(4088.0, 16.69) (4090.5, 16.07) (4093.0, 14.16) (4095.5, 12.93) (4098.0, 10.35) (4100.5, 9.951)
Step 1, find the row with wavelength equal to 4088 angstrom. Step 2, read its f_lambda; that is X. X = 16.69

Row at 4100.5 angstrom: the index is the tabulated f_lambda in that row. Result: 9.951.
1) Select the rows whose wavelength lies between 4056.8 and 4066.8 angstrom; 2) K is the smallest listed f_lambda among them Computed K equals 9.988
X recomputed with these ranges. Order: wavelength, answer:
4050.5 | 13.57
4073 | 10.88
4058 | 13.38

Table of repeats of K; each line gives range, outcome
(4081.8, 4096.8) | 12.93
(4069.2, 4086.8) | 9.334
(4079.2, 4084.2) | 13.29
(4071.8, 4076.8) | 10.88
